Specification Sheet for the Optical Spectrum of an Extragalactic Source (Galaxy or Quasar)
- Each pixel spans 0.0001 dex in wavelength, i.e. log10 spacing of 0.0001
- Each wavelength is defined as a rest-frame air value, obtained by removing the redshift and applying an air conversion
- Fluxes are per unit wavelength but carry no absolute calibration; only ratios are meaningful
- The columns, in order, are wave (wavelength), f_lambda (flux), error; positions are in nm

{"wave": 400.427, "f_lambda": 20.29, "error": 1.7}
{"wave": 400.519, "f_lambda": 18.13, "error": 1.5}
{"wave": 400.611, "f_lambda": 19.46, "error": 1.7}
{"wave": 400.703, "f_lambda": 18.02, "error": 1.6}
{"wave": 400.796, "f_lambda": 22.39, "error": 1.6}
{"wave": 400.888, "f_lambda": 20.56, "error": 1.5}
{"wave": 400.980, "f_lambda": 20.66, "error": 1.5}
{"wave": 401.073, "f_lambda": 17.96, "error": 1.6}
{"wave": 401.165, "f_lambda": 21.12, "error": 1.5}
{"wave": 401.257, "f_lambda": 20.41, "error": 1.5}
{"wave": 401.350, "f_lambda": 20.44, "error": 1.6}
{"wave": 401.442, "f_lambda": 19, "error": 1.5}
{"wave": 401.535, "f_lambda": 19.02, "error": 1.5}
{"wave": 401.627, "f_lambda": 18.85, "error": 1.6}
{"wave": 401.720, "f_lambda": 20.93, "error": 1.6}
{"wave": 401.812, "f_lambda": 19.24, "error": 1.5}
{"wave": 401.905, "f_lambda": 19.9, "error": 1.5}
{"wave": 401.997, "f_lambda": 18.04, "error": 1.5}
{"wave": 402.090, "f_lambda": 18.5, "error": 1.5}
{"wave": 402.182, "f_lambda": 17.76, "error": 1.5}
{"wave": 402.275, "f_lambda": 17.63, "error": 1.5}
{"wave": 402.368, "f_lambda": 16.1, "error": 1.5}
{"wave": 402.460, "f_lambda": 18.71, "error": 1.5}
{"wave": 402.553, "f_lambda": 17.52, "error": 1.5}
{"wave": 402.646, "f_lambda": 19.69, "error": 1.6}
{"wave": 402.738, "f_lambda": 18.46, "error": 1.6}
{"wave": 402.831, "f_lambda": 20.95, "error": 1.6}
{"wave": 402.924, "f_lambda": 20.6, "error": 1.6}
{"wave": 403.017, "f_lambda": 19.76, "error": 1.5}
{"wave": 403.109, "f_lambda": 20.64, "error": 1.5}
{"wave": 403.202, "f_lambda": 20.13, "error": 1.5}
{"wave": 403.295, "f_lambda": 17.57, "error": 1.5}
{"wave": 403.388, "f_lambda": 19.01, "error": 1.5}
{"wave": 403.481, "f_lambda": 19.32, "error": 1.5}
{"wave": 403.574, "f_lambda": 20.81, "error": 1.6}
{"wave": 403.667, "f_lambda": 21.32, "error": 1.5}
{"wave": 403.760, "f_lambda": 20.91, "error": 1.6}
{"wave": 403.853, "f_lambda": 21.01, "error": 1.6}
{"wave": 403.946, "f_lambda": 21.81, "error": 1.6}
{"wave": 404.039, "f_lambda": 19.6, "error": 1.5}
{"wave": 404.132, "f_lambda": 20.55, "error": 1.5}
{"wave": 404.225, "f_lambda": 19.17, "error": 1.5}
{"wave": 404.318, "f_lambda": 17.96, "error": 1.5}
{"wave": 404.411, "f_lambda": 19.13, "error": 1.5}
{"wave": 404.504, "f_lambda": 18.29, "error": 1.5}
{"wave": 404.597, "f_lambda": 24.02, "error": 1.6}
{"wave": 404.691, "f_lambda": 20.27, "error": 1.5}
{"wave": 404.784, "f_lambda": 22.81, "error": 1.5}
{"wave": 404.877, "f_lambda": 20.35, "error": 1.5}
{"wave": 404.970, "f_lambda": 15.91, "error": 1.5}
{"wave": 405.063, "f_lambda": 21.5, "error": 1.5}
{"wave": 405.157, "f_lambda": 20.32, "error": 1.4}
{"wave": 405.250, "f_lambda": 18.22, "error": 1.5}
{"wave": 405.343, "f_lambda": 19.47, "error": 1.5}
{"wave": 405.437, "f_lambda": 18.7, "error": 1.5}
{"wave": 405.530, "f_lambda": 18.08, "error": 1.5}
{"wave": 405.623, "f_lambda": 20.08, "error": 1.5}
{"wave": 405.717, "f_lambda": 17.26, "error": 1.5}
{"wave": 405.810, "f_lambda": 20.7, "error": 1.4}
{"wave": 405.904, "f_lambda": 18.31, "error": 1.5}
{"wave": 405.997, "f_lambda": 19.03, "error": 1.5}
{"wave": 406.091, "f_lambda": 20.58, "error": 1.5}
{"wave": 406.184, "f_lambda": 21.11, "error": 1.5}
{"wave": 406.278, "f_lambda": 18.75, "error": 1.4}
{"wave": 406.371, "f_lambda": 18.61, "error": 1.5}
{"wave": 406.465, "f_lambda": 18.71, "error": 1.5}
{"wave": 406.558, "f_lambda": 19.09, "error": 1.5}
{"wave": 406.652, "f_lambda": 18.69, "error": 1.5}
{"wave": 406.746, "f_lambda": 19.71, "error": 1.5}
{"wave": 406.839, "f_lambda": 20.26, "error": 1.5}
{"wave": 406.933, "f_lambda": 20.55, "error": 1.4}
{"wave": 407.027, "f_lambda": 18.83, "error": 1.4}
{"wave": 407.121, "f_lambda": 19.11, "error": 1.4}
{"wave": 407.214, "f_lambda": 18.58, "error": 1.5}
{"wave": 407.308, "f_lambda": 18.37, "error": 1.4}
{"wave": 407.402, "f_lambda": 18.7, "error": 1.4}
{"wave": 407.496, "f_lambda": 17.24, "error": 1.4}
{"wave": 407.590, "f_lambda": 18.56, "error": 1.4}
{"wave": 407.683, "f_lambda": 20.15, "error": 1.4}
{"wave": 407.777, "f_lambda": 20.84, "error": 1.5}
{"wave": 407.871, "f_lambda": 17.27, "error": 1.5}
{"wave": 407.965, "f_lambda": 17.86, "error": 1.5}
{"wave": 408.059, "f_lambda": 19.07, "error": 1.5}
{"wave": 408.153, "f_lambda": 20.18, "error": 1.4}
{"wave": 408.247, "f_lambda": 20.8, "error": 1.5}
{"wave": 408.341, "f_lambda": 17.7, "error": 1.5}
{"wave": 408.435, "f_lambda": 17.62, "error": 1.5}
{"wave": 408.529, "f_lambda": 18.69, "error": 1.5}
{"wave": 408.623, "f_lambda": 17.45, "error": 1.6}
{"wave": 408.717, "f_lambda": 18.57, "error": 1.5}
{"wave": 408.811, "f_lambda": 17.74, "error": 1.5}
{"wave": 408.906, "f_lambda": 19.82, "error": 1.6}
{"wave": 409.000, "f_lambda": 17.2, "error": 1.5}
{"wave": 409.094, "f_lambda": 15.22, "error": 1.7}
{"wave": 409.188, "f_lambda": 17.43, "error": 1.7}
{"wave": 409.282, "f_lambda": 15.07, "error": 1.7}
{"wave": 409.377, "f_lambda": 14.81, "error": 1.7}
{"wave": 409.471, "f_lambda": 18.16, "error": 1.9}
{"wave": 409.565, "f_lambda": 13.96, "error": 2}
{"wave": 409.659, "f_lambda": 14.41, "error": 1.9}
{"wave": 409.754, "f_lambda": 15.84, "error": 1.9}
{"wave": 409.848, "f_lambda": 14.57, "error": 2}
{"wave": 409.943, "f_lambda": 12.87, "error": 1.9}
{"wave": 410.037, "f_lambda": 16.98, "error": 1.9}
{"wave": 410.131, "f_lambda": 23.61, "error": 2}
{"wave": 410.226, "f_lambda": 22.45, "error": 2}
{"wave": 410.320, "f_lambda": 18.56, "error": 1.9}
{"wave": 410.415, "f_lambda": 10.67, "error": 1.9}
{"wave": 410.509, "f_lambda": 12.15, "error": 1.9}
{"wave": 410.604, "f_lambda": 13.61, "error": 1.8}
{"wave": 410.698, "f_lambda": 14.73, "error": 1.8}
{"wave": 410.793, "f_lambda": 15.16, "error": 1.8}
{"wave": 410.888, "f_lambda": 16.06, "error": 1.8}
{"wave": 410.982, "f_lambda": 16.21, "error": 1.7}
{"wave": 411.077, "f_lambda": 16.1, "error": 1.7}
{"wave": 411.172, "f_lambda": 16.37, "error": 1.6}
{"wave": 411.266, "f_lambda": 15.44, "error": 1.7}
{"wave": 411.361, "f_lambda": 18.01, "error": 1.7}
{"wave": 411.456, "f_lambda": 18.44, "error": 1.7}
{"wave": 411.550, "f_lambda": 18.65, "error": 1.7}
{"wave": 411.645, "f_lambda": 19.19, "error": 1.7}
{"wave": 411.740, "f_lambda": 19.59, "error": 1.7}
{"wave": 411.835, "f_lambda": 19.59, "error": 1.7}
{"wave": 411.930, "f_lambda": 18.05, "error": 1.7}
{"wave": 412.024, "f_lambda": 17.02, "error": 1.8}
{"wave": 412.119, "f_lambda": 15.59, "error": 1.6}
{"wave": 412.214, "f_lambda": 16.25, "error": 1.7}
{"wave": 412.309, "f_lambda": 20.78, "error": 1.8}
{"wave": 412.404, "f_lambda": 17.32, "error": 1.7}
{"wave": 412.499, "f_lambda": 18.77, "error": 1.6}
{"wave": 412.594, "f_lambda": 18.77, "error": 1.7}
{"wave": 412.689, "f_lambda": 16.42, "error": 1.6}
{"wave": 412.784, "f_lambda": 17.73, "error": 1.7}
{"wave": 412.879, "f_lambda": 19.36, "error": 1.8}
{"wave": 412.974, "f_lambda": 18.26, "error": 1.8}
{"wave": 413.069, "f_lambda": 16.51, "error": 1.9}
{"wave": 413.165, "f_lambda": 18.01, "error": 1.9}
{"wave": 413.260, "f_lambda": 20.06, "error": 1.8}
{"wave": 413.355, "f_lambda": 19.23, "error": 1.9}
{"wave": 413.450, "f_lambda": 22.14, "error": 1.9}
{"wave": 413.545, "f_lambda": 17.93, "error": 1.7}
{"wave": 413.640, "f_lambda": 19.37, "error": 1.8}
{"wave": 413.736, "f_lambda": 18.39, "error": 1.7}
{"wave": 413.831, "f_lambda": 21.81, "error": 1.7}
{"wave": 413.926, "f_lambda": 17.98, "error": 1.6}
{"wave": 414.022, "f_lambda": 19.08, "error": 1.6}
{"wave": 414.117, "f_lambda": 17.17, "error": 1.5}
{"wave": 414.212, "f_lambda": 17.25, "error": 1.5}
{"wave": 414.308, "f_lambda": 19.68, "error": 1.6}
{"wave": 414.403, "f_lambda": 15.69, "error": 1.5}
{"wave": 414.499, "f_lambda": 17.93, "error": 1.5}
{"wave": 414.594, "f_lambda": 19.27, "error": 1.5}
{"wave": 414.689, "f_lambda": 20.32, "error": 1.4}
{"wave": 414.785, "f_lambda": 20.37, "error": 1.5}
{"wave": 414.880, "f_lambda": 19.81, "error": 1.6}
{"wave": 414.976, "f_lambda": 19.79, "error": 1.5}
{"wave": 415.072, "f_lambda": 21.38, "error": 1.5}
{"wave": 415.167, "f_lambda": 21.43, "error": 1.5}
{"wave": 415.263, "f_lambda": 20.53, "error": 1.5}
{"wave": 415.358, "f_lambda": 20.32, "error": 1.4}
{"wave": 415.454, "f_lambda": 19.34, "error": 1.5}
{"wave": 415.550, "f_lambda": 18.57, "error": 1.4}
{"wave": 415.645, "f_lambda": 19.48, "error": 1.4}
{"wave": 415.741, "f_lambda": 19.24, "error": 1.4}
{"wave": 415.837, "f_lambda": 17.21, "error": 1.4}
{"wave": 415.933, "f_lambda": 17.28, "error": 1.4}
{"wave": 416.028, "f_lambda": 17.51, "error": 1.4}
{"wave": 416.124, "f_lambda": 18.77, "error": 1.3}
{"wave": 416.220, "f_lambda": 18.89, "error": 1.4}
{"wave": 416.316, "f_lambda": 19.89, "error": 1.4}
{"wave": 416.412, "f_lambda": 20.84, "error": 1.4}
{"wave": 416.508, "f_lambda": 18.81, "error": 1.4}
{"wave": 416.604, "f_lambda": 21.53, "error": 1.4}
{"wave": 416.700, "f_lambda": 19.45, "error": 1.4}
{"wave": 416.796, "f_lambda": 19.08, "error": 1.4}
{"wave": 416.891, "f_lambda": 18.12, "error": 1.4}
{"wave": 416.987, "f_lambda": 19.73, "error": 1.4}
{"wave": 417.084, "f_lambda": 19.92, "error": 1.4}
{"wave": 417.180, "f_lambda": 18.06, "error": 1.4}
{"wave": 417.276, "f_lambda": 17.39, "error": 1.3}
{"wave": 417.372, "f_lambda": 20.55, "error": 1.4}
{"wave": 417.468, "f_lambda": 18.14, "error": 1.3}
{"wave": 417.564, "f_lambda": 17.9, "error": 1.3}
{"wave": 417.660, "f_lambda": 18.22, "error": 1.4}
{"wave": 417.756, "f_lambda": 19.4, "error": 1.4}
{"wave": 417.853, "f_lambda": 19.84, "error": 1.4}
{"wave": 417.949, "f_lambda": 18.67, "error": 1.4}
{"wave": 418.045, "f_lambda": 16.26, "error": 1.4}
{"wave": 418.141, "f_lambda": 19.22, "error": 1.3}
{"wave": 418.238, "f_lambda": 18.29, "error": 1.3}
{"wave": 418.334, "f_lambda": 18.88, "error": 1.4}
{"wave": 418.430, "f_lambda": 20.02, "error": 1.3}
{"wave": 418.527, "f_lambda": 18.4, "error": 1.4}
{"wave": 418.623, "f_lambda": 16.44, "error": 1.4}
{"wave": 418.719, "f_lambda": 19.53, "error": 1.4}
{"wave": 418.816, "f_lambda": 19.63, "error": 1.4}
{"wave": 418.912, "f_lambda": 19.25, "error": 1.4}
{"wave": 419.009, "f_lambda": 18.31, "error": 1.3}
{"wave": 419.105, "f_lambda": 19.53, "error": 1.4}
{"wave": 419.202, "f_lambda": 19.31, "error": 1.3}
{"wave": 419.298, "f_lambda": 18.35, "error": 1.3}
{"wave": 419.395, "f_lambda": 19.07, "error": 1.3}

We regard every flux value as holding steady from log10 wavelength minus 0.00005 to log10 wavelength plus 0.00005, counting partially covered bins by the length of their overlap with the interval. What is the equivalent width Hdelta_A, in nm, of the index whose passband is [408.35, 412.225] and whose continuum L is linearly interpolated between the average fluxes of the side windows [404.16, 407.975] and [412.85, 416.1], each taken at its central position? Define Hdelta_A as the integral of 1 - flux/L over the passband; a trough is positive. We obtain 0.48 nm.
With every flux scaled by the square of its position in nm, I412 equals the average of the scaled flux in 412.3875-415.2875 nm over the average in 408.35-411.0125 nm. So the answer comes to 1.18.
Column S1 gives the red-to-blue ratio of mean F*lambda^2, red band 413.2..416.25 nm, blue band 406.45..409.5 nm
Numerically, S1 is 1.1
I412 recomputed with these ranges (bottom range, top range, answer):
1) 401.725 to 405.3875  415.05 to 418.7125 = 1.04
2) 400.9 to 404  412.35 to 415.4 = 1.03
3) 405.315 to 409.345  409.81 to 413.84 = 0.96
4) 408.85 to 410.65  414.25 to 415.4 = 1.25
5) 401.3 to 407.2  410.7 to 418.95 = 1.01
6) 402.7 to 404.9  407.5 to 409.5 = 0.92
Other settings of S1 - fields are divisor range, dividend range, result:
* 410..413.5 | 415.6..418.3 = 1.10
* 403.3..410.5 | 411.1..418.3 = 1.04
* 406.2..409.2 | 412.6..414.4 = 1.02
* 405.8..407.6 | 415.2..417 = 1.05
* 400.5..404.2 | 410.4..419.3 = 1.00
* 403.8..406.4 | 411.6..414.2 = 0.98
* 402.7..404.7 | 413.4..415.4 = 1.02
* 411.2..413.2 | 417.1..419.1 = 1.07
